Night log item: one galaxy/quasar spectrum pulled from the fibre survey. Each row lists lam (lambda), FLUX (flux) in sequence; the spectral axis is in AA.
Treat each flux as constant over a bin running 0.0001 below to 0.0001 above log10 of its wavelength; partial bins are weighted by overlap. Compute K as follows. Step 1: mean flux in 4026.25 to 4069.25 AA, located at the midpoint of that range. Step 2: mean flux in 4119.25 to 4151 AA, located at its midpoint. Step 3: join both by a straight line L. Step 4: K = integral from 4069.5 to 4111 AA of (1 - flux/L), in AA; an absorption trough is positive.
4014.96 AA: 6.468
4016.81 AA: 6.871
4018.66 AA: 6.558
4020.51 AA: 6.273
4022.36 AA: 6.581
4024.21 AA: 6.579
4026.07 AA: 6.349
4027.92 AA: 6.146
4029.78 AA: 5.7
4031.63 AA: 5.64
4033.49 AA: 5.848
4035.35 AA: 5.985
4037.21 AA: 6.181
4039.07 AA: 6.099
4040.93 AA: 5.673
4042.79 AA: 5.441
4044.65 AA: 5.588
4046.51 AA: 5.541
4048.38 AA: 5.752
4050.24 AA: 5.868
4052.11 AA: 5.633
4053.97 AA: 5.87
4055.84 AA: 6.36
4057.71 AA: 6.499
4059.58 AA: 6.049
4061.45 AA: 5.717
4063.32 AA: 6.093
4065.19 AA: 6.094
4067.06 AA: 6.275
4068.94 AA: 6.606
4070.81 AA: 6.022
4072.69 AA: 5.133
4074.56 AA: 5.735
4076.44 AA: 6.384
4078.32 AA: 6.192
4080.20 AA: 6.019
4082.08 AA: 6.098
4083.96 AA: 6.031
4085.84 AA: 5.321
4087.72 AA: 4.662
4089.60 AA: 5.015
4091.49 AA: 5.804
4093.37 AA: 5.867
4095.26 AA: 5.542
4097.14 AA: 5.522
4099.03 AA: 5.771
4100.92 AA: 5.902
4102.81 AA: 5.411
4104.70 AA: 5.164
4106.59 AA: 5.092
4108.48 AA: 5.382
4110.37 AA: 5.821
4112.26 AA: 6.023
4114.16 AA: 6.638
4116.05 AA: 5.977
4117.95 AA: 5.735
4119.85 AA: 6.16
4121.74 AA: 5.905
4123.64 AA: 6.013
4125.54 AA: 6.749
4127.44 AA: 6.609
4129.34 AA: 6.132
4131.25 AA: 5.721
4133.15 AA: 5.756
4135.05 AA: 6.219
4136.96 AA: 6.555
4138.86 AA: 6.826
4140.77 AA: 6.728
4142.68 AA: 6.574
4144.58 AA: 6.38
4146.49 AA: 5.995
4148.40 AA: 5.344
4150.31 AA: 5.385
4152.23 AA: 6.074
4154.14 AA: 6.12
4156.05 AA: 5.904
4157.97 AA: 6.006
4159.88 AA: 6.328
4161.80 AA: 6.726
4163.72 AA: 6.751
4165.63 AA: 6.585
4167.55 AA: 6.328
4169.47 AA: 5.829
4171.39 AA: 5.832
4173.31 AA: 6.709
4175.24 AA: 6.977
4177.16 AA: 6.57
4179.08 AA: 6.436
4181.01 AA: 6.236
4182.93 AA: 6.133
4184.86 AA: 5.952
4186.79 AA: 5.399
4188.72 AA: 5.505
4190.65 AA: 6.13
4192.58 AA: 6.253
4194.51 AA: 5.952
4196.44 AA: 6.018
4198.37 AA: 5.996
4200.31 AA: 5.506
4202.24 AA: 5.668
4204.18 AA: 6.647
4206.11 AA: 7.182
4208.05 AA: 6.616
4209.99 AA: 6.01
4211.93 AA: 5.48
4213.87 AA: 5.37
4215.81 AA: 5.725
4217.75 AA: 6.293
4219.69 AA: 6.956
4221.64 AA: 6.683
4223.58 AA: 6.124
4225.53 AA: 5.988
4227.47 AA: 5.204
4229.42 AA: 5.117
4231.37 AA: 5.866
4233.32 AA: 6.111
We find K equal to 2.9 AA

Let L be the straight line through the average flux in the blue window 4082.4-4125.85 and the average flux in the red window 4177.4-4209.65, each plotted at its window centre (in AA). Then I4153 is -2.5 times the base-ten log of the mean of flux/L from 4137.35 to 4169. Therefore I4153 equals -0.06 mag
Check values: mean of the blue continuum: 5.71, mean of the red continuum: 6.11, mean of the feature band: 6.25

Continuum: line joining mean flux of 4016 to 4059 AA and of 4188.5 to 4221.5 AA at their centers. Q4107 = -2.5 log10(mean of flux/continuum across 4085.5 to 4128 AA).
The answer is 0.06 mag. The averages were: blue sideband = 6.04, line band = 5.74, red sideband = 6.11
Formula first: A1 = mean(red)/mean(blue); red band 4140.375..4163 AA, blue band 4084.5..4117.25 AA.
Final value 1.1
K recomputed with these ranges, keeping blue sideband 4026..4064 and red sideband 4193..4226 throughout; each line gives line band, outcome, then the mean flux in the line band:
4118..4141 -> -0.9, 6.25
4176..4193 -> 0.1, 6.07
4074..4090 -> 0.6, 5.74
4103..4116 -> 0.6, 5.69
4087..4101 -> 1.1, 5.5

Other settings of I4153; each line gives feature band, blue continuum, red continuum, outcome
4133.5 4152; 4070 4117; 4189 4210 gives -0.05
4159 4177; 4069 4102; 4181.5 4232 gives -0.10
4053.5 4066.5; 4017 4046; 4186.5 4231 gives -0.01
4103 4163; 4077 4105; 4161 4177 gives 0.00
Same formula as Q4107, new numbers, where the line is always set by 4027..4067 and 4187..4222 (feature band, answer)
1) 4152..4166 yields -0.05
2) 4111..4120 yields -0.02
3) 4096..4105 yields 0.07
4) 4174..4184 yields -0.07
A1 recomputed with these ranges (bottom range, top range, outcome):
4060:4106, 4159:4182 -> 1.12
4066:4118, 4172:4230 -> 1.06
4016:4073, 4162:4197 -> 1.03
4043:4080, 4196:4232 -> 1.01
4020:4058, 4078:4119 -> 0.95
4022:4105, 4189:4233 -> 1.03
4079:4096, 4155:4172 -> 1.12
